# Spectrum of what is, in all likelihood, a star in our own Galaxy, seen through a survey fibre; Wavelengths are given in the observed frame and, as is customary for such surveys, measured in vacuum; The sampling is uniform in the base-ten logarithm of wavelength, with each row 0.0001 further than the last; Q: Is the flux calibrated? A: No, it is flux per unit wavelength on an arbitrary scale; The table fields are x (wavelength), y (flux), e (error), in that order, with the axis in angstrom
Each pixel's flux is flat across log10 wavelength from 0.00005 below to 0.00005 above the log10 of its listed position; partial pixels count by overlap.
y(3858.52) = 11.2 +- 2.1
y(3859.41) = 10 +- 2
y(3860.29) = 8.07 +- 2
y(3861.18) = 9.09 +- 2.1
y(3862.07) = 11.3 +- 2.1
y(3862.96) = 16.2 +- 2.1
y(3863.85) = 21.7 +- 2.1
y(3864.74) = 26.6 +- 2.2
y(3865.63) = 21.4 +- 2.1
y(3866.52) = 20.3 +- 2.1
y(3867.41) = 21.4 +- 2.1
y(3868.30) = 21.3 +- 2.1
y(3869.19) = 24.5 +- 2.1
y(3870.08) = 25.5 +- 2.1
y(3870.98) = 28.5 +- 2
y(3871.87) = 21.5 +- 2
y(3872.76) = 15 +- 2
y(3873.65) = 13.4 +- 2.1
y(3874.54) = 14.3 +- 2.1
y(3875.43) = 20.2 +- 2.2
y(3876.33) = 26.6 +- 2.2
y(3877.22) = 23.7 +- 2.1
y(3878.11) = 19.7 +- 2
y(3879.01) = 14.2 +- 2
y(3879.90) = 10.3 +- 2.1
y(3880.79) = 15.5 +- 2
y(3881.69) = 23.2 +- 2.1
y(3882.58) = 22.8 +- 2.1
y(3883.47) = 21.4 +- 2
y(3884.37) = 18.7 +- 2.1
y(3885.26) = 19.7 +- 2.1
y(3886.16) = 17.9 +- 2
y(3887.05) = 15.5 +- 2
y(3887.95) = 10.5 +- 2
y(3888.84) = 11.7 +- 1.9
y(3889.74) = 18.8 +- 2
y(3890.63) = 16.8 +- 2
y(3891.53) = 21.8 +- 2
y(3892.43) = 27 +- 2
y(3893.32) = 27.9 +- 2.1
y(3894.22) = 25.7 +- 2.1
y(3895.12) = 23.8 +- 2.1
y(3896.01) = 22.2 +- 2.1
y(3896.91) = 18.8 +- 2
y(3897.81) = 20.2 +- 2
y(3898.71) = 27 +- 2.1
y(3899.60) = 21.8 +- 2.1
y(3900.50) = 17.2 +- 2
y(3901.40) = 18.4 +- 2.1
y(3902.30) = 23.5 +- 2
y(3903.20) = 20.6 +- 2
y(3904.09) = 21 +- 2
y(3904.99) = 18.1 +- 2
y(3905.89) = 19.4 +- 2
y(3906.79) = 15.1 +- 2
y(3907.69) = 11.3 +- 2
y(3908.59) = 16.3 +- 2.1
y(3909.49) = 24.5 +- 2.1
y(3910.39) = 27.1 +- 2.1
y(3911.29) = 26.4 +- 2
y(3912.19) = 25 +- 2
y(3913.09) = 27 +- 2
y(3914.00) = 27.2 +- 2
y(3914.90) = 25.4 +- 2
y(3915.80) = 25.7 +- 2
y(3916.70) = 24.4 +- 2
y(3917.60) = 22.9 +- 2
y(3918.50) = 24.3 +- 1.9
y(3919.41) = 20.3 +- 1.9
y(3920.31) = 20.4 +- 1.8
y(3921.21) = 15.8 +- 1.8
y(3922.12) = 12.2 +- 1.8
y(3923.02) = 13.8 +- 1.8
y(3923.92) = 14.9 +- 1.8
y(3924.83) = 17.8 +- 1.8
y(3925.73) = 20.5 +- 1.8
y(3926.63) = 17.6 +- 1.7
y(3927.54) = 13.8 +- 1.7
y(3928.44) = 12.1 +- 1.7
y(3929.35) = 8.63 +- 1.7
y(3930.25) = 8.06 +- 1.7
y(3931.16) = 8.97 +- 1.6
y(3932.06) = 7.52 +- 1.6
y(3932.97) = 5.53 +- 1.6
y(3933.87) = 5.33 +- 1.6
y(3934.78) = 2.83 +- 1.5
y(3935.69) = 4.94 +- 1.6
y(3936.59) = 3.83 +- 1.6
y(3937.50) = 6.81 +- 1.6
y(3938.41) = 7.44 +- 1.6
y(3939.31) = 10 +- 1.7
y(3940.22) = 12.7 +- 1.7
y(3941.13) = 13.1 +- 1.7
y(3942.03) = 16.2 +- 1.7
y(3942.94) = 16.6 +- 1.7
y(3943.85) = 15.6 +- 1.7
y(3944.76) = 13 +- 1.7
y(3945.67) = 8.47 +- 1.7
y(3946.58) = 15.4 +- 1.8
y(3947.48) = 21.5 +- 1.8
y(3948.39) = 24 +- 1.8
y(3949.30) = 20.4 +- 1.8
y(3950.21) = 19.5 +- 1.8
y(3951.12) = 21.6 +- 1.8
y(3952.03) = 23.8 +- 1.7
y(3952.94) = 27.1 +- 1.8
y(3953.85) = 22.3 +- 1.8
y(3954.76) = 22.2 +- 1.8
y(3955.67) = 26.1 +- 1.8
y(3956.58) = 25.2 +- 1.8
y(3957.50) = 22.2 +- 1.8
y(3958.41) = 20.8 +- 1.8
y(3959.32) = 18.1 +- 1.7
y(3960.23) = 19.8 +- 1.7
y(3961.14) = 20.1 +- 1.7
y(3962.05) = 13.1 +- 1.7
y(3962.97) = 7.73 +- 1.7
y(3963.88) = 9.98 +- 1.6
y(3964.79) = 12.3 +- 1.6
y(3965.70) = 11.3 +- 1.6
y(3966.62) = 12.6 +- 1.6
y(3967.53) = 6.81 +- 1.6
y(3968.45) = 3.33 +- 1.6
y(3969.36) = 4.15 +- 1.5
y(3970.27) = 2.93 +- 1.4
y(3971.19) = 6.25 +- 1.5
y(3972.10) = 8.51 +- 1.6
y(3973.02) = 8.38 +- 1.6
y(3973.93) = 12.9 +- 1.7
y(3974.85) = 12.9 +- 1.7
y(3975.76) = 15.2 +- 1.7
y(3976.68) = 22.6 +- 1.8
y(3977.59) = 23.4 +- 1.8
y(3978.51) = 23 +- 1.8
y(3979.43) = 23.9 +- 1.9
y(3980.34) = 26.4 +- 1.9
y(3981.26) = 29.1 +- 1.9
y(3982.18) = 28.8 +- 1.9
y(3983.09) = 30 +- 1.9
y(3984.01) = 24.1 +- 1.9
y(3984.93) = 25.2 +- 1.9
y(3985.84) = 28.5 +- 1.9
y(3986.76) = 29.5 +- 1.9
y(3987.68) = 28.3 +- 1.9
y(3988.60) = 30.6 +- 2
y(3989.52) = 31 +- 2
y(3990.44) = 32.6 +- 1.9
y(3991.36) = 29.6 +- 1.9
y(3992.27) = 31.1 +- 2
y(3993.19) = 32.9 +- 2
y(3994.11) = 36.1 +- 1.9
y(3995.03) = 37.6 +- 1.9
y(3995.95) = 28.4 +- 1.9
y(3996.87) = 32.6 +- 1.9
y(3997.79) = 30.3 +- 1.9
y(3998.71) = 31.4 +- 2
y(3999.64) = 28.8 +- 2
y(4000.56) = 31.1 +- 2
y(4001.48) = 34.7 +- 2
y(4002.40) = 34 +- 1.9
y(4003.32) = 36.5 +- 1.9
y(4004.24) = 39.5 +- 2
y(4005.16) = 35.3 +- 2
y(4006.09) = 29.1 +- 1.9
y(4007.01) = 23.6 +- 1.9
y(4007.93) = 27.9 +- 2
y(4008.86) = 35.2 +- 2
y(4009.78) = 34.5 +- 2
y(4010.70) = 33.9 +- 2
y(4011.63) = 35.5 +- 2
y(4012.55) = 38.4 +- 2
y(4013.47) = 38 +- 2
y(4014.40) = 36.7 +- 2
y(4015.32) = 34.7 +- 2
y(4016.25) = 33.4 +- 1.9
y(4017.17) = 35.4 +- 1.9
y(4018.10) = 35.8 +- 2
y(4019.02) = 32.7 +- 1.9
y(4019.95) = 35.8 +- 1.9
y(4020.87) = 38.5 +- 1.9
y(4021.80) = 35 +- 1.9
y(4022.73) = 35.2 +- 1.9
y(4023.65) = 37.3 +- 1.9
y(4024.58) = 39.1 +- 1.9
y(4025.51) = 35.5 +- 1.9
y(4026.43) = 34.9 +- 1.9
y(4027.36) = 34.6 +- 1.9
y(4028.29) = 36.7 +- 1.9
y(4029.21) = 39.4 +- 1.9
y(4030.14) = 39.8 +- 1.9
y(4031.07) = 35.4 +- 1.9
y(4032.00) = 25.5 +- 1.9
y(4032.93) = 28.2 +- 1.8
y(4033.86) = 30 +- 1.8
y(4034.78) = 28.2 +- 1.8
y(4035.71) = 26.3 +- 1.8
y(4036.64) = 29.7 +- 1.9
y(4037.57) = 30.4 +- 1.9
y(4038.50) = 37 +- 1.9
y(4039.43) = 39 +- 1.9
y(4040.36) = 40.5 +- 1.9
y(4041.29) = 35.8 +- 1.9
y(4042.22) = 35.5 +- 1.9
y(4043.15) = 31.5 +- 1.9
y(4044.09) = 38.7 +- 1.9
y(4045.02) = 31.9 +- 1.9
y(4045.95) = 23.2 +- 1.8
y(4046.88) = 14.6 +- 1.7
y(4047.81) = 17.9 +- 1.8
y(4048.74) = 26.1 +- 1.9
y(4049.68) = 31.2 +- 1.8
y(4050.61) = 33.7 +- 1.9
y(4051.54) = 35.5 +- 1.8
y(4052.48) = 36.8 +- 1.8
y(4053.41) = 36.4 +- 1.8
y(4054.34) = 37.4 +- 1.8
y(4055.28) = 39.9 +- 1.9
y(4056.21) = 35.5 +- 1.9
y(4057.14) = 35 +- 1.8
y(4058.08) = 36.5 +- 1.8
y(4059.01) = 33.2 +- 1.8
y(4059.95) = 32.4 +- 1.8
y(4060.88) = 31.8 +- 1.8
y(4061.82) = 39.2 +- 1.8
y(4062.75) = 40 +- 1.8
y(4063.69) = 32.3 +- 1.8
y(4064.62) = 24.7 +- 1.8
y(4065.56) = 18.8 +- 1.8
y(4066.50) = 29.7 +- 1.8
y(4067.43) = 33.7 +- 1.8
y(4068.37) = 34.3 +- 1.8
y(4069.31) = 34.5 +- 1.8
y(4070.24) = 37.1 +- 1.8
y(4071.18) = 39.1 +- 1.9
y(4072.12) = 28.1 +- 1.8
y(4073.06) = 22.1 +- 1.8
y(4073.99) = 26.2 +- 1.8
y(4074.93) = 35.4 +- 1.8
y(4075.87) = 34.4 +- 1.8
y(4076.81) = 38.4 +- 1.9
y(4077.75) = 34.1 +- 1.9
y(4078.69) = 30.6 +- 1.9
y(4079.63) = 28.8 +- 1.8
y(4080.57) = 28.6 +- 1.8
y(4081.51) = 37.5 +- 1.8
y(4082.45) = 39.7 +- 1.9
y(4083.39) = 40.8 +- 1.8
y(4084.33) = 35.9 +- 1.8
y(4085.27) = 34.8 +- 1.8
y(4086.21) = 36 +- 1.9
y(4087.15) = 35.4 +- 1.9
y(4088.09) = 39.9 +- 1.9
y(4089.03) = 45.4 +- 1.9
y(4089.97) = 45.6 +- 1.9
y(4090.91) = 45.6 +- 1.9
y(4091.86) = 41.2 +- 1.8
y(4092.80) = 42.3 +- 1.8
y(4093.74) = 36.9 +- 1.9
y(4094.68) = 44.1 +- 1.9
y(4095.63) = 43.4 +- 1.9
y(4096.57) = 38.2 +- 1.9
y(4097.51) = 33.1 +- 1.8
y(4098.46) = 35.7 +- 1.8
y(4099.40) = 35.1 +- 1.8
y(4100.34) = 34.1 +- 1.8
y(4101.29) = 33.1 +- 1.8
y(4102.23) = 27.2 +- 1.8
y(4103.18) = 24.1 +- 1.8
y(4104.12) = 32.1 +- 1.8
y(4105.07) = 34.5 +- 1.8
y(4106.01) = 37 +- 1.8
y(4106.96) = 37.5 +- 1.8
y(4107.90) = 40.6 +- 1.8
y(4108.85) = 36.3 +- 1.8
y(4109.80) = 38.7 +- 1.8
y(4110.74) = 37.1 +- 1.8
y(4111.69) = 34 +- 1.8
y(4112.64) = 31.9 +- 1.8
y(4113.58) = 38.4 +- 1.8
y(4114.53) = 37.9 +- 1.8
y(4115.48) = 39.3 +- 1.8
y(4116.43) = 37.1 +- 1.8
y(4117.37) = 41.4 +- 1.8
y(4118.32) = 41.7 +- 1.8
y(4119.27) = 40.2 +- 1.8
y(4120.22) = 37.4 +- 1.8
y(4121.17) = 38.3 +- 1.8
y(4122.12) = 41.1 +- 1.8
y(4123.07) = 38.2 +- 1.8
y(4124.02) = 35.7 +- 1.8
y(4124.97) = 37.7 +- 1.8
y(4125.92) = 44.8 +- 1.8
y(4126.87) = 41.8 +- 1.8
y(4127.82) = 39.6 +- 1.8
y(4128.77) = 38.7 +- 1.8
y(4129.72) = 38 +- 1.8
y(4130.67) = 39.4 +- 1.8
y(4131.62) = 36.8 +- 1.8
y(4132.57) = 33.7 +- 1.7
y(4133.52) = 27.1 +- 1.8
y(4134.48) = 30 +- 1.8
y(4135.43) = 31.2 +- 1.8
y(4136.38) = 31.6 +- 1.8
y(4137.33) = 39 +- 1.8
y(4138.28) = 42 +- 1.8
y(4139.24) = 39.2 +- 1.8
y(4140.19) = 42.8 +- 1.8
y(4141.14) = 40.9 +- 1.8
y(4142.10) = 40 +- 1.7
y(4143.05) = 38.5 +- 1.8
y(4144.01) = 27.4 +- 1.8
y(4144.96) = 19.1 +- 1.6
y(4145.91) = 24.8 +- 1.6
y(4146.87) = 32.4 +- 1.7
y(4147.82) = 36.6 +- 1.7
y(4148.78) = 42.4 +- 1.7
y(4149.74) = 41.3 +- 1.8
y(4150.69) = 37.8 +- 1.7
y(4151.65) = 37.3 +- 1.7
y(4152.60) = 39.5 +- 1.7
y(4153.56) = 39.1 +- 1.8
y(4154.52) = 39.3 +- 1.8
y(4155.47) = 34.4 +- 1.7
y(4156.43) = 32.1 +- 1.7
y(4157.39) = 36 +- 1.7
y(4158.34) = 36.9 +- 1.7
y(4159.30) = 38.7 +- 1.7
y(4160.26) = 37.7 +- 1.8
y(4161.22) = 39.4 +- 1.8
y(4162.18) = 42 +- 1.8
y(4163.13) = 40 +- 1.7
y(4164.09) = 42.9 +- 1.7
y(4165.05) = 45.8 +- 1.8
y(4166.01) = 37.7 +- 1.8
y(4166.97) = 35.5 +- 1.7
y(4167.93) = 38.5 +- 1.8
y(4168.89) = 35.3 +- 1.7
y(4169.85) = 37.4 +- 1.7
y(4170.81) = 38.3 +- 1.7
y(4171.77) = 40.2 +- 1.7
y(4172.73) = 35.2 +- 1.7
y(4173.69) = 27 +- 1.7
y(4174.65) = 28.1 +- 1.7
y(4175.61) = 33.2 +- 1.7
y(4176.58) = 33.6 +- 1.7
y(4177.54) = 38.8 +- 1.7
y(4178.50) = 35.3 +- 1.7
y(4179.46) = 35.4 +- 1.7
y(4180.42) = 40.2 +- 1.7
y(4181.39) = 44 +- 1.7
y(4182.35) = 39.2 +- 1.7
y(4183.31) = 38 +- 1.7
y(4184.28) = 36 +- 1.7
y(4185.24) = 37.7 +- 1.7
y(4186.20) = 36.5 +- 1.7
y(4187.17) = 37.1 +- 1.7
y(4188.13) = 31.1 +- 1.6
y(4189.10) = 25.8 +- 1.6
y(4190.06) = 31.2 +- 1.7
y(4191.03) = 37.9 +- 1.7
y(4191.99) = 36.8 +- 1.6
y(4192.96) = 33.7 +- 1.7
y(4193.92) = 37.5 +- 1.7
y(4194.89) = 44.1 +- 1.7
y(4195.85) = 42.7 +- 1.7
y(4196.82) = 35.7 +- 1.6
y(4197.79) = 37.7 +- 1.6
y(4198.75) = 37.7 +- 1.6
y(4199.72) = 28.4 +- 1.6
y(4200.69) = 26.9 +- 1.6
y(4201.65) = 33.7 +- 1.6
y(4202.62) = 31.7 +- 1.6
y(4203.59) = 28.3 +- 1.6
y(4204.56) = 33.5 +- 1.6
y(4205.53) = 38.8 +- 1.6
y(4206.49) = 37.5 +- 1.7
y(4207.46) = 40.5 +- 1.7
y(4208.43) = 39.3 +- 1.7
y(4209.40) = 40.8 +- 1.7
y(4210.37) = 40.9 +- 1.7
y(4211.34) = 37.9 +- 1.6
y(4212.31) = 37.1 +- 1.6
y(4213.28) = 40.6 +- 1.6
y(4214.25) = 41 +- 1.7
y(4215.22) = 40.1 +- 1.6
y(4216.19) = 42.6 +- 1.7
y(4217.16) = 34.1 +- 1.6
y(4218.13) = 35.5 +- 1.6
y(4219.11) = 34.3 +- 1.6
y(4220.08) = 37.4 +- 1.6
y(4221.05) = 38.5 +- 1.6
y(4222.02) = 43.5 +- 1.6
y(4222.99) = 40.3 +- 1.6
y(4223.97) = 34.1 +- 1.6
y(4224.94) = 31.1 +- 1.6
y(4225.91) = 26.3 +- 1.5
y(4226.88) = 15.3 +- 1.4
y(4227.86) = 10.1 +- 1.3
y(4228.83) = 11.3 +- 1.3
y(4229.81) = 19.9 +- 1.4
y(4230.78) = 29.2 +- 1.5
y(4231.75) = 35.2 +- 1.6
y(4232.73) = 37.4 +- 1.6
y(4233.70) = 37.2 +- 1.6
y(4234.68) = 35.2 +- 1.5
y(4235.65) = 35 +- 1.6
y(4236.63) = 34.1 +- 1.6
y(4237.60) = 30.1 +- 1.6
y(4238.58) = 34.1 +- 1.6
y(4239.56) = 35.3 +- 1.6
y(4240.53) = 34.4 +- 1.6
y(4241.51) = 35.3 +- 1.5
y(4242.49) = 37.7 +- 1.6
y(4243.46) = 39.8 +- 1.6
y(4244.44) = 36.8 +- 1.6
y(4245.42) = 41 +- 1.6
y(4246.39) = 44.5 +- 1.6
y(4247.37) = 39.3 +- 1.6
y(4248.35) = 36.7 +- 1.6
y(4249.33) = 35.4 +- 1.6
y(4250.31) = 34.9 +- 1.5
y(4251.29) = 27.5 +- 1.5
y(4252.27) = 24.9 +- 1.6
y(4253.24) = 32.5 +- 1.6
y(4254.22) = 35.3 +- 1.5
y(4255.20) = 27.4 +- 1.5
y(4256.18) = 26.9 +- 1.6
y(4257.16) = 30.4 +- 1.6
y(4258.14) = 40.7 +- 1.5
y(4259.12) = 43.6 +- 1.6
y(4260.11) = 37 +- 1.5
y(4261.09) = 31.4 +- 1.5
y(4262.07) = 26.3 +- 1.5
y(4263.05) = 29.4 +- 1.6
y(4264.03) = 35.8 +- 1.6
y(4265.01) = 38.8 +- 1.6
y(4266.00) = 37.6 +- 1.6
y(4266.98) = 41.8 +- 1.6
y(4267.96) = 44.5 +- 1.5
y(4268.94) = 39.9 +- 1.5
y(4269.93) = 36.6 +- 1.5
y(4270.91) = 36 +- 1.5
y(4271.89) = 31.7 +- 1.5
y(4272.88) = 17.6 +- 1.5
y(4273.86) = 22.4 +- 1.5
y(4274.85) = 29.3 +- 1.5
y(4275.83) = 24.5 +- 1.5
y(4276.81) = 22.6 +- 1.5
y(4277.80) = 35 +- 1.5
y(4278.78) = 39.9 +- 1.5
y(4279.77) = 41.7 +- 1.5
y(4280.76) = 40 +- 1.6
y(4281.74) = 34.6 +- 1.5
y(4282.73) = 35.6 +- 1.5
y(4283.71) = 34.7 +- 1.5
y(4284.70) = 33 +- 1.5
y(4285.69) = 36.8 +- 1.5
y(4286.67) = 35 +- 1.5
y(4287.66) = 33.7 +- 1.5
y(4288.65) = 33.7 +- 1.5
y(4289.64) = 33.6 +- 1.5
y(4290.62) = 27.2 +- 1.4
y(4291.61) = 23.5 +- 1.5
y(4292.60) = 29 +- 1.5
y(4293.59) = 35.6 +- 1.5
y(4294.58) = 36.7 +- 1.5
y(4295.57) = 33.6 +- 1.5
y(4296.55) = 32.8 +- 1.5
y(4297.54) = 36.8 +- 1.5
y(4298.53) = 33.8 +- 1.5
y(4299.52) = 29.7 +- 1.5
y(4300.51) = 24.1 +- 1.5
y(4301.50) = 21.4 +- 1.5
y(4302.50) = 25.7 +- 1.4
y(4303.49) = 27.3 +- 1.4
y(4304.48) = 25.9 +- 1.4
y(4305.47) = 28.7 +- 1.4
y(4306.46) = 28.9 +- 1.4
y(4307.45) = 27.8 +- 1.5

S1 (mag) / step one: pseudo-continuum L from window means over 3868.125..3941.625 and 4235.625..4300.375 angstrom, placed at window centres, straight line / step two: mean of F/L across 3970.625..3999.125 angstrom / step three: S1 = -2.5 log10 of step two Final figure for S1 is -0.18 mag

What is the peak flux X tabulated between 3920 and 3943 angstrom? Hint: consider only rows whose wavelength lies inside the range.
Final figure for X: 20.5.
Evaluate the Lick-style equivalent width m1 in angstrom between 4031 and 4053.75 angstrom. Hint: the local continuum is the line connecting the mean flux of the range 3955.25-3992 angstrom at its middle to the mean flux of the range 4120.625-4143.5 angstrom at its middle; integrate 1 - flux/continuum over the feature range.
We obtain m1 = -3.2 angstrom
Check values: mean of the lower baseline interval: 19.3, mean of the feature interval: 31.1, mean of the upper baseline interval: 37.8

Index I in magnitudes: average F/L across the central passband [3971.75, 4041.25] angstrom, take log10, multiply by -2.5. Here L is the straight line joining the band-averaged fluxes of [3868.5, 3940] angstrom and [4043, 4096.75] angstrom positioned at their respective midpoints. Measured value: -0.10 mag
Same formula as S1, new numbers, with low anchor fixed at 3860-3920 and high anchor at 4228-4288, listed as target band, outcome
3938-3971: 0.40 mag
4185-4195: -0.12 mag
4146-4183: -0.23 mag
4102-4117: -0.24 mag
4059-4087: -0.22 mag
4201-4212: -0.15 mag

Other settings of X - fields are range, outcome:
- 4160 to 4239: 45.8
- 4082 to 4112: 45.6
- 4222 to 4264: 44.5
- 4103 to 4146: 44.8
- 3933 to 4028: 39.5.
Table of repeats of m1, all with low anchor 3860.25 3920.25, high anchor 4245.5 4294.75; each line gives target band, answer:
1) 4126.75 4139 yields -3.0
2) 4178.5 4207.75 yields -4.5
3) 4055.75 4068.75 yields -3.0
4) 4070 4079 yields -1.9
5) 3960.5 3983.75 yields 8.2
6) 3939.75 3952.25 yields 2.9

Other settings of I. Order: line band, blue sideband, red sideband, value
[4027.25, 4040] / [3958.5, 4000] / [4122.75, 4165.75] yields -0.233 mag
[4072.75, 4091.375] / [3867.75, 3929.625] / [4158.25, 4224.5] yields -0.171 mag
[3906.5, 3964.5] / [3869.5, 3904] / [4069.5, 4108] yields 0.372 mag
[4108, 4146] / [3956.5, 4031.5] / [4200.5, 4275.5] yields -0.191 mag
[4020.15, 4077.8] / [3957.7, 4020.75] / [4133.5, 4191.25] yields -0.133 mag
